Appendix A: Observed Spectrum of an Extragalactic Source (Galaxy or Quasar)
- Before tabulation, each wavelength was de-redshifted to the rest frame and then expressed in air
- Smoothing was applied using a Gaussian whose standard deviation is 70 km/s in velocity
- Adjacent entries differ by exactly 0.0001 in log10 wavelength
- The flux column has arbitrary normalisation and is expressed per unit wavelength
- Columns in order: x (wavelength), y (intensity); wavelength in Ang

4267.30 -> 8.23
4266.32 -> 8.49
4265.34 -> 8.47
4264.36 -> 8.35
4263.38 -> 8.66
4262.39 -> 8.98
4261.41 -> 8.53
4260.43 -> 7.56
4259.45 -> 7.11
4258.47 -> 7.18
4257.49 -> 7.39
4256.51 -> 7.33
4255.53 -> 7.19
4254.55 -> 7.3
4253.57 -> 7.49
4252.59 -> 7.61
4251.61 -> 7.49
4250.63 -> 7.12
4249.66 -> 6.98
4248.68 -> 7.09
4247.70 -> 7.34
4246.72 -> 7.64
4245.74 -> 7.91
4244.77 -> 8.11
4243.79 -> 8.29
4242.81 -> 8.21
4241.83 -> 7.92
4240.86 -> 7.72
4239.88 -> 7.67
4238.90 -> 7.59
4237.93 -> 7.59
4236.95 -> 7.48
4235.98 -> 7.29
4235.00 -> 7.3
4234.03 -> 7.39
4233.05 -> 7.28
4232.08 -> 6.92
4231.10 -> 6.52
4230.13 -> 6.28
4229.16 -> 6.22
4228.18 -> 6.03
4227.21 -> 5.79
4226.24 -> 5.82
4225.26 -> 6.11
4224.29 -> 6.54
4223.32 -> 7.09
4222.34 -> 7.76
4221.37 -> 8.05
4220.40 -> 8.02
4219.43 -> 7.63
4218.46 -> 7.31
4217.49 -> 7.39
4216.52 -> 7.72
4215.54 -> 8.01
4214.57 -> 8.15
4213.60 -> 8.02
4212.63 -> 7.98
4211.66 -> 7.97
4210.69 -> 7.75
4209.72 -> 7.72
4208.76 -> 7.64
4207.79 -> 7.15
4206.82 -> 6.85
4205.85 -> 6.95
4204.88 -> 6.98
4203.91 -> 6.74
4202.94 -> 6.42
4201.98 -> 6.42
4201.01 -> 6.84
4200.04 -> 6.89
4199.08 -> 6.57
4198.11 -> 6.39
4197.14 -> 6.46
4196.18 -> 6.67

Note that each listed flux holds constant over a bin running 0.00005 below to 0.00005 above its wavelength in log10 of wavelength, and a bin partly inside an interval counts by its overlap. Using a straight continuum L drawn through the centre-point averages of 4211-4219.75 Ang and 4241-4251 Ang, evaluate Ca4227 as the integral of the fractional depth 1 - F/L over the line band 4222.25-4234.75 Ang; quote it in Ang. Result 1.9 Ang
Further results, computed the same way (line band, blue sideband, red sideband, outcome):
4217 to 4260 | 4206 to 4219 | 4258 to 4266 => 3.4 Ang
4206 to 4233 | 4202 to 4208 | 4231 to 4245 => -0.3 Ang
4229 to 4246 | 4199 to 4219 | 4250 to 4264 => 0.2 Ang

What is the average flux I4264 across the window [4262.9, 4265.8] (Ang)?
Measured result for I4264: 8.5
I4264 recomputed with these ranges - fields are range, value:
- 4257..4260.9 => 7.31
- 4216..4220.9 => 7.61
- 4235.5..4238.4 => 7.46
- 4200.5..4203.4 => 6.57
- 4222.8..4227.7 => 6.27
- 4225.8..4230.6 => 6.03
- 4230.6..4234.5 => 7.02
